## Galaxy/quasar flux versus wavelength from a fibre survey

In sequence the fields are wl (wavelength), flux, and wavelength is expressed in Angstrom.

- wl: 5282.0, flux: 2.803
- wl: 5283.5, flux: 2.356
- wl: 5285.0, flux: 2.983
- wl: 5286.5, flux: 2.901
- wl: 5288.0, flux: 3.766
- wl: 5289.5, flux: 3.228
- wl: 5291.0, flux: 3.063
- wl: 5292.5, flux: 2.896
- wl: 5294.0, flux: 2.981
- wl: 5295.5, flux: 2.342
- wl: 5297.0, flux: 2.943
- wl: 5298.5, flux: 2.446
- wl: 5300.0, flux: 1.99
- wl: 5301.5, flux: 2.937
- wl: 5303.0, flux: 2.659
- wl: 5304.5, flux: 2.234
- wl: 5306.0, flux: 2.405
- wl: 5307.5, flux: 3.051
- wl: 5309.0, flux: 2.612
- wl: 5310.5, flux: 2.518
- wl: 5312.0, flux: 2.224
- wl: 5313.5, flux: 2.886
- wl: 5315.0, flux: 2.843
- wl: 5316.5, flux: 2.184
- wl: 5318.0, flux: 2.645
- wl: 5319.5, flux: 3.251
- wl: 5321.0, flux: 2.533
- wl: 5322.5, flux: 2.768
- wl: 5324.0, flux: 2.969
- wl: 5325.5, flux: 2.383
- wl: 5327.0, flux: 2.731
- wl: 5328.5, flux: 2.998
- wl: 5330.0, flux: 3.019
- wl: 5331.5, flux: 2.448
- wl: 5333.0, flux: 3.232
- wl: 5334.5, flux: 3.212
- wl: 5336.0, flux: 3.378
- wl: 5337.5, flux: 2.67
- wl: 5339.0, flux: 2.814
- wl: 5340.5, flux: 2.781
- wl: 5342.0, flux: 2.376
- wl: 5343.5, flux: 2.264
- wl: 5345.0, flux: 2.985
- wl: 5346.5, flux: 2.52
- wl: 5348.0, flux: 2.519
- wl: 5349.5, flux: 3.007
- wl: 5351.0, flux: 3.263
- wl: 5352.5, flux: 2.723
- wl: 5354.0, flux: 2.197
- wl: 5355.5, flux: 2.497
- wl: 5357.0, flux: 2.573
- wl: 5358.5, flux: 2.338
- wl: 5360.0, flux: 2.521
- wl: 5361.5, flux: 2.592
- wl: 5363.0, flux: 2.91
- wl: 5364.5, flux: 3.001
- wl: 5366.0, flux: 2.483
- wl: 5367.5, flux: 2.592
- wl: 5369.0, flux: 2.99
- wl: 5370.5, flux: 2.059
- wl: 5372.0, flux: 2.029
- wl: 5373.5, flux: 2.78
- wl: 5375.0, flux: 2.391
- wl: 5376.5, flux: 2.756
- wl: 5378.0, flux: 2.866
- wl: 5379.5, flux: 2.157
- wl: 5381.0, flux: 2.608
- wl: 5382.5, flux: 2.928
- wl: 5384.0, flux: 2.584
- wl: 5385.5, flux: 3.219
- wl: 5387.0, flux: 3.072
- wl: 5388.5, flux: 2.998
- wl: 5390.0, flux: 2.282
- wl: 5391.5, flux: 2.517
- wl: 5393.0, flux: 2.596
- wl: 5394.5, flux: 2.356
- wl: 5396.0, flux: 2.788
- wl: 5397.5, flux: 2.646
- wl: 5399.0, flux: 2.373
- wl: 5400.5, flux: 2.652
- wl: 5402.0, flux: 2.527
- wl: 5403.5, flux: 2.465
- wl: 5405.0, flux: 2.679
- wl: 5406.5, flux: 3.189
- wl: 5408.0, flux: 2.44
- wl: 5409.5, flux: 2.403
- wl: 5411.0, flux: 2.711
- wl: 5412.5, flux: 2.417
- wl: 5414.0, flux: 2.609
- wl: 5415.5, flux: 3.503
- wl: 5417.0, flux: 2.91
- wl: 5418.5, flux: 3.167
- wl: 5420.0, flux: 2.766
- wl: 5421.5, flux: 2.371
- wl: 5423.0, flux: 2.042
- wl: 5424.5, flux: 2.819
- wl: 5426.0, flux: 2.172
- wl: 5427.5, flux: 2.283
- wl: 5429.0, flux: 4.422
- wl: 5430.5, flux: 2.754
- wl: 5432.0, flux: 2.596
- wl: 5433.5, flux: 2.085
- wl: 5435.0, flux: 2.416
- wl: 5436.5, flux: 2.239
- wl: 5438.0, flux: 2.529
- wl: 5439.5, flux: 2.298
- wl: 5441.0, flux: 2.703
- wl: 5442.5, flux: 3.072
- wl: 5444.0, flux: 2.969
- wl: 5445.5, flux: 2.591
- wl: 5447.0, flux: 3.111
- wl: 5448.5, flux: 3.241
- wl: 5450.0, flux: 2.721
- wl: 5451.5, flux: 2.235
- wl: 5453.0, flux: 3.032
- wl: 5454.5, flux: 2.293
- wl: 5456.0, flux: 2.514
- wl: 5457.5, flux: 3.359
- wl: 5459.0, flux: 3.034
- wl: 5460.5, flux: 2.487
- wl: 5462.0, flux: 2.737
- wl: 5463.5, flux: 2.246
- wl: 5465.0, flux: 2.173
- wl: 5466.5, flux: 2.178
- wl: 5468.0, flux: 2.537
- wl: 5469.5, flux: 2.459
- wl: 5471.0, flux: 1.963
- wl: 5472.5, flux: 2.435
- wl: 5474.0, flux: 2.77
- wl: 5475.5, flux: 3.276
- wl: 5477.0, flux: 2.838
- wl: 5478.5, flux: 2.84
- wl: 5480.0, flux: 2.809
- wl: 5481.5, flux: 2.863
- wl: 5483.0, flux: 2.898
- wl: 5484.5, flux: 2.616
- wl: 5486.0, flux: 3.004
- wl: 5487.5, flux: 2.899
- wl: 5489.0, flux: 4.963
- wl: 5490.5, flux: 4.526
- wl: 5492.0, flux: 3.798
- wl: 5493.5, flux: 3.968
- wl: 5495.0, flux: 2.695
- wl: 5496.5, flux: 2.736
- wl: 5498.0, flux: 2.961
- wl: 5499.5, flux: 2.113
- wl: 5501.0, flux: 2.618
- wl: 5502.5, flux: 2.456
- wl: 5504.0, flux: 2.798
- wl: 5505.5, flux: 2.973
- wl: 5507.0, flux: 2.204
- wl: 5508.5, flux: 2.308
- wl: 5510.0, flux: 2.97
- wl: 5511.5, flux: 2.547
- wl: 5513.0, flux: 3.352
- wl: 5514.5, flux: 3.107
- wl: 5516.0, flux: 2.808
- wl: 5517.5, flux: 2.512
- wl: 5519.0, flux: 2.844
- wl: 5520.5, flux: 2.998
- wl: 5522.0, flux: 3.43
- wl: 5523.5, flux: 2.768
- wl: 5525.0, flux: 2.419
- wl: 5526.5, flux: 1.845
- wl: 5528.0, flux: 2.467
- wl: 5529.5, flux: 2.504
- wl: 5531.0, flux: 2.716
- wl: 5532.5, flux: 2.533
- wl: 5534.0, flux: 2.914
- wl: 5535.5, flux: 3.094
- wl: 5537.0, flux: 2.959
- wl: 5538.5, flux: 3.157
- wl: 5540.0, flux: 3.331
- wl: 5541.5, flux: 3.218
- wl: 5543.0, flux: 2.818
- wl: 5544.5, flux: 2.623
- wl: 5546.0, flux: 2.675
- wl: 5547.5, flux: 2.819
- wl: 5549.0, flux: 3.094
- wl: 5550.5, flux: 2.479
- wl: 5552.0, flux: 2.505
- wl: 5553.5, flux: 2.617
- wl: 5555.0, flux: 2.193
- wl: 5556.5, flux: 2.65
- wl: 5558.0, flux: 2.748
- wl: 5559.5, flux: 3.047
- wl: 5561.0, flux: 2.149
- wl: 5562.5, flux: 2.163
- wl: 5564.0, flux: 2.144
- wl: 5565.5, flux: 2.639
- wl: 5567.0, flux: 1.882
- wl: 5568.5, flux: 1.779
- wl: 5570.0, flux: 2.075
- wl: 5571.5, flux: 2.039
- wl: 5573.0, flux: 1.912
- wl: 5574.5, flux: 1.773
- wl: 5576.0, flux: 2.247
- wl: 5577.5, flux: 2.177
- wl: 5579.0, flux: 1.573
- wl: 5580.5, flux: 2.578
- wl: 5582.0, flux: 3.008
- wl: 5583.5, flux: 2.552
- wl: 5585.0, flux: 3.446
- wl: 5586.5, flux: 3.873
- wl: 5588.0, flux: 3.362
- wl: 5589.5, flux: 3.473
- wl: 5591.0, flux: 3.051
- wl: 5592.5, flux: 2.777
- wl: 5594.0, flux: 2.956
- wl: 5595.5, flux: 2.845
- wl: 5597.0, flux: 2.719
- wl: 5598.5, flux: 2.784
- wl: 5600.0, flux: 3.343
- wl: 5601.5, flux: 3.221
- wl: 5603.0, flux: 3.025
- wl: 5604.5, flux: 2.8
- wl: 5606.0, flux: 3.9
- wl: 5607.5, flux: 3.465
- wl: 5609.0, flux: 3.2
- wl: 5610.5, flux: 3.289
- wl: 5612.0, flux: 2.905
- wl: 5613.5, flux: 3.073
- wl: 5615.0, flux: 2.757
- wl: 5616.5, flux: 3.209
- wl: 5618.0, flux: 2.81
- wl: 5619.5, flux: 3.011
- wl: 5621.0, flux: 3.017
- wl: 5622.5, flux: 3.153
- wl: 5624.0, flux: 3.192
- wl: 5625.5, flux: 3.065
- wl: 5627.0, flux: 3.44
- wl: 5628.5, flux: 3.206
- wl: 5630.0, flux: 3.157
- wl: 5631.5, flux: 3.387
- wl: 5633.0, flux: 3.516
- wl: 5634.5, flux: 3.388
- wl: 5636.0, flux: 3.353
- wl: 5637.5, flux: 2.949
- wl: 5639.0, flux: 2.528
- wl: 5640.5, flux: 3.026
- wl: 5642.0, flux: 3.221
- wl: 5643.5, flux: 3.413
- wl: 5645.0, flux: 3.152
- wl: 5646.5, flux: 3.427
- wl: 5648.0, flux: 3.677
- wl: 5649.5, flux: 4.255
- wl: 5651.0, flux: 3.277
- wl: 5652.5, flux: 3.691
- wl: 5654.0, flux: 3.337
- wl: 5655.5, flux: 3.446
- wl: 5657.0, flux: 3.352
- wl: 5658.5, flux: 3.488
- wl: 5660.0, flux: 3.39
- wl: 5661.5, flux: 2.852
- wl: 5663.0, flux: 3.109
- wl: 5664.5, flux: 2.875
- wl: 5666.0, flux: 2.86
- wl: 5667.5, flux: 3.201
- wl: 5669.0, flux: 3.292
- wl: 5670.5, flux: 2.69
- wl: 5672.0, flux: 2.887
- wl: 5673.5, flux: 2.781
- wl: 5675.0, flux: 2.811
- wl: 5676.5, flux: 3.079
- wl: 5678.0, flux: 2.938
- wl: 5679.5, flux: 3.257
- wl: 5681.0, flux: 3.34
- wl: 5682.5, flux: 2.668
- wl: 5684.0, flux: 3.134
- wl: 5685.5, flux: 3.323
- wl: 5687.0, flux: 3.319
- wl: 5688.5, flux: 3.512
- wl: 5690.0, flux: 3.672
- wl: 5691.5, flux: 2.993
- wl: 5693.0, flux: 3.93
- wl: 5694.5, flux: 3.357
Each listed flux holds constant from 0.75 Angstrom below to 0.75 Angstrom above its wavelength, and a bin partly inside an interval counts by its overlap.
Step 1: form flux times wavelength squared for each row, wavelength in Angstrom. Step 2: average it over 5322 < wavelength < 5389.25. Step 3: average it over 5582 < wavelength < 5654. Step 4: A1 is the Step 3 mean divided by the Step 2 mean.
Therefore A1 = 1.30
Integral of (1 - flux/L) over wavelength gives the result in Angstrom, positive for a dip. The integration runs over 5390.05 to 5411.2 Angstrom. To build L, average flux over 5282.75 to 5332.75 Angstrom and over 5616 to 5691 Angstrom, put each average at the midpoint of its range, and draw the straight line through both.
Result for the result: 2.07 Angstrom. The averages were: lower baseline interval 2.74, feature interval 2.58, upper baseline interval 3.2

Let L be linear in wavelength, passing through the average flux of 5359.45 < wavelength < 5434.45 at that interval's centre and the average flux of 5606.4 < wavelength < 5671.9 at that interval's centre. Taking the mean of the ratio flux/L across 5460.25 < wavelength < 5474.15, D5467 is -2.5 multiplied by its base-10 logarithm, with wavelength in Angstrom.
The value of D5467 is 0.18 mag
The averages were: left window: 2.66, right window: 3.21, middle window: 2.38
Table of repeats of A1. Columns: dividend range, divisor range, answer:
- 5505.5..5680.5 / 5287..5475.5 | 1.17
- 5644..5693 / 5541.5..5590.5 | 1.32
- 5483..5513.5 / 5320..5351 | 1.15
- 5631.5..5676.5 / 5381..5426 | 1.31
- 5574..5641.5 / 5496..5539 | 1.14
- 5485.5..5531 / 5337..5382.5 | 1.18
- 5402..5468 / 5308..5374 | 1.03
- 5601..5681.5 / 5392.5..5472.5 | 1.30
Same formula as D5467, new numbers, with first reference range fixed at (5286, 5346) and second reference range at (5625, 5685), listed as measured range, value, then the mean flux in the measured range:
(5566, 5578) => 0.48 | 2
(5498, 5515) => 0.12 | 2.68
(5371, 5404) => 0.10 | 2.61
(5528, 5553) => 0.08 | 2.83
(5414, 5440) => 0.09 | 2.67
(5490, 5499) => -0.13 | 3.38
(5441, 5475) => 0.11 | 2.65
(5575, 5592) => 0.10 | 2.83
